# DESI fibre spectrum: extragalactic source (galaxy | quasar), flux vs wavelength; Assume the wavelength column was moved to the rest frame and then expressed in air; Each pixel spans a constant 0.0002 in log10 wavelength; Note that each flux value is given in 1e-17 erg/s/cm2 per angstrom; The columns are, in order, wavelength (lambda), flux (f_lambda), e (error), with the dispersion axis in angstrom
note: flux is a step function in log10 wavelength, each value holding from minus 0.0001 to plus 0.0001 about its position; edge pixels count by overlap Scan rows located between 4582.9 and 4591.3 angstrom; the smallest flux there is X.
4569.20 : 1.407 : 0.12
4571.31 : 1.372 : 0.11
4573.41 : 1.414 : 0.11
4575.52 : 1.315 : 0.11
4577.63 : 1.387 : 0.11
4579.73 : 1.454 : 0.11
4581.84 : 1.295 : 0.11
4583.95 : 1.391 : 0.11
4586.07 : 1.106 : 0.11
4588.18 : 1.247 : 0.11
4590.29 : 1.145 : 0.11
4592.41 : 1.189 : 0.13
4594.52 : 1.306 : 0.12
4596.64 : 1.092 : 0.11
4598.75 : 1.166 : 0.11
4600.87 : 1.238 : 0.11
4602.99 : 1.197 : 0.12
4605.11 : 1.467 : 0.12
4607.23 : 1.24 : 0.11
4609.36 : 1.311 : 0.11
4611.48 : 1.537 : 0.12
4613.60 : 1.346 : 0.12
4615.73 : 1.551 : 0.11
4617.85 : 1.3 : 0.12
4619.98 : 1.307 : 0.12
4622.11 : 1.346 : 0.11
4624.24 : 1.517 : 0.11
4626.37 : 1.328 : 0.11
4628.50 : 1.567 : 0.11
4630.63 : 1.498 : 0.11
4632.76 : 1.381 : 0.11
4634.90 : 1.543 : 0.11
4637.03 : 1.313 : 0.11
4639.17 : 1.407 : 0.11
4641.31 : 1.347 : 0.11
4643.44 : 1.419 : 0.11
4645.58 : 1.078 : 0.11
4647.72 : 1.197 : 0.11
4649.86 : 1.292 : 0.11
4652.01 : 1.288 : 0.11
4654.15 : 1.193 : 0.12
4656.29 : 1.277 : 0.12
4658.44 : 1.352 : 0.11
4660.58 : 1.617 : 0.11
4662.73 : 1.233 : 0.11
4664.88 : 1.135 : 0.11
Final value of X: 1.106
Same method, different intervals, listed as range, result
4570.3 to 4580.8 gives 1.315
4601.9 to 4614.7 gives 1.197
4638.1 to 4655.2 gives 1.078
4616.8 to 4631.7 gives 1.3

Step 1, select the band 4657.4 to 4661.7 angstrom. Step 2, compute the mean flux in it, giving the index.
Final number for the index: 1.48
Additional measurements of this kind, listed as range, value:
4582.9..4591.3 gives 1.22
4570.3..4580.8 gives 1.39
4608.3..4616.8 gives 1.44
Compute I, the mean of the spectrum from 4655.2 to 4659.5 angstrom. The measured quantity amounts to 1.31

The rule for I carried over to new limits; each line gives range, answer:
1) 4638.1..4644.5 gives 1.39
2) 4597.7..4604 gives 1.2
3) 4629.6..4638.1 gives 1.43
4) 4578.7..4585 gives 1.38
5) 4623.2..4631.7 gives 1.48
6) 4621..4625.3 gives 1.43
